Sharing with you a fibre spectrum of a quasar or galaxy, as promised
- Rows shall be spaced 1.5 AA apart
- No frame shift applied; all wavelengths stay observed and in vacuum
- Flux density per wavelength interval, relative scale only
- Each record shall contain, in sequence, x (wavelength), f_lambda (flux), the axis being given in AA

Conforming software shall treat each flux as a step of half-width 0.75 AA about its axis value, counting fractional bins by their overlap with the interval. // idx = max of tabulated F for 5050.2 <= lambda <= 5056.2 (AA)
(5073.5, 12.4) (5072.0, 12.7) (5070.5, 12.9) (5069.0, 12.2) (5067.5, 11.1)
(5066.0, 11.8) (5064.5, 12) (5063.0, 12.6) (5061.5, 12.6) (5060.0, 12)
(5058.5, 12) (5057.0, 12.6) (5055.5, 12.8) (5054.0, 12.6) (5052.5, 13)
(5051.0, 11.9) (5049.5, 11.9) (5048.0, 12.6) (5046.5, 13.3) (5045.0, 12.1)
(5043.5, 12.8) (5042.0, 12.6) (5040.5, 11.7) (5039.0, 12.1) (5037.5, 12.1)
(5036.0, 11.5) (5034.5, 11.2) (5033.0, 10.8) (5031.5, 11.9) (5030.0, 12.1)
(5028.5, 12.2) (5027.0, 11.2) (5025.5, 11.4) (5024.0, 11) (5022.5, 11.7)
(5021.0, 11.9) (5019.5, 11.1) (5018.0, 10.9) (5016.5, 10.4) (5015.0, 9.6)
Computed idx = 13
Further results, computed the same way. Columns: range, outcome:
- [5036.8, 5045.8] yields 12.8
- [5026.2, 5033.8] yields 12.2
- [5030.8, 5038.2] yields 12.1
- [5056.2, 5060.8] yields 12.6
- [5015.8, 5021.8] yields 11.9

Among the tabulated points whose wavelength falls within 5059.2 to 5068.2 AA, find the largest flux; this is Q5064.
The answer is 12.6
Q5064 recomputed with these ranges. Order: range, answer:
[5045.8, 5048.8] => 13.3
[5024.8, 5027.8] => 11.4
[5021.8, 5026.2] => 11.7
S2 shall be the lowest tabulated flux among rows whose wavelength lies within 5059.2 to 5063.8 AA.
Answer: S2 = 12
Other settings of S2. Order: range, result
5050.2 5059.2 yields 11.9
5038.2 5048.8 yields 11.7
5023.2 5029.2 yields 11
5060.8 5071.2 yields 11.1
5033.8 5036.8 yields 11.2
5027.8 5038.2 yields 10.8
